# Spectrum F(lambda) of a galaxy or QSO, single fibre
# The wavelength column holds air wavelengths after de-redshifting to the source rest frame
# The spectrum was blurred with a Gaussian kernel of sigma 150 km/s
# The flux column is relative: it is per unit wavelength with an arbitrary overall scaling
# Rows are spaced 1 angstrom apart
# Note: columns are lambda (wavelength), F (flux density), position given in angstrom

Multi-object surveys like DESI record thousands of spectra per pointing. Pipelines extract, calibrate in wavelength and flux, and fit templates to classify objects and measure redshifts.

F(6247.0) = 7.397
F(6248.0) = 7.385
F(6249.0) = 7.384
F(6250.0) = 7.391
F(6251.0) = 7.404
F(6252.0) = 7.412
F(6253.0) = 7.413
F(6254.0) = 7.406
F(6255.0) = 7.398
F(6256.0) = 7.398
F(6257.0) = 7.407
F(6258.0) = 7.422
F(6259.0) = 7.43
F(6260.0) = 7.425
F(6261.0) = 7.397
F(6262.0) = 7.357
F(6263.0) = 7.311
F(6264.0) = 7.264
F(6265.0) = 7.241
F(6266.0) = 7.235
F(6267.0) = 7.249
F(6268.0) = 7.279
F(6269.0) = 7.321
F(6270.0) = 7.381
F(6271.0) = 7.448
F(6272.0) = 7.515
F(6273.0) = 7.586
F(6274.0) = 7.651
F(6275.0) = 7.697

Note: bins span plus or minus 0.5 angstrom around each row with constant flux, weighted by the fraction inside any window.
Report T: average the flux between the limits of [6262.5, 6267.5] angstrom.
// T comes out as 7.26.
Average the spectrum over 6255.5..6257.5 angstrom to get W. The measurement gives 7.4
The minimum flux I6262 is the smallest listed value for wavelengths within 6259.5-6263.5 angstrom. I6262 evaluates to 7.311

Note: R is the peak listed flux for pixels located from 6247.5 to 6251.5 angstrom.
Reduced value 7.404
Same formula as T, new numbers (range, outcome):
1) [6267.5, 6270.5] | 7.33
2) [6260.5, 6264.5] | 7.33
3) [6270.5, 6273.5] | 7.52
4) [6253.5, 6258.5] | 7.41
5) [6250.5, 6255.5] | 7.41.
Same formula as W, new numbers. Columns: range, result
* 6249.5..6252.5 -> 7.4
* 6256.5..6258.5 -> 7.41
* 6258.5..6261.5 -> 7.42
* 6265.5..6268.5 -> 7.25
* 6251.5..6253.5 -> 7.41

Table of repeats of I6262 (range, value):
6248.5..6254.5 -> 7.384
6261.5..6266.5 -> 7.235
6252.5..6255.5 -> 7.398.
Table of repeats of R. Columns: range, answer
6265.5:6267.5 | 7.249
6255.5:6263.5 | 7.43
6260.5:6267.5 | 7.397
